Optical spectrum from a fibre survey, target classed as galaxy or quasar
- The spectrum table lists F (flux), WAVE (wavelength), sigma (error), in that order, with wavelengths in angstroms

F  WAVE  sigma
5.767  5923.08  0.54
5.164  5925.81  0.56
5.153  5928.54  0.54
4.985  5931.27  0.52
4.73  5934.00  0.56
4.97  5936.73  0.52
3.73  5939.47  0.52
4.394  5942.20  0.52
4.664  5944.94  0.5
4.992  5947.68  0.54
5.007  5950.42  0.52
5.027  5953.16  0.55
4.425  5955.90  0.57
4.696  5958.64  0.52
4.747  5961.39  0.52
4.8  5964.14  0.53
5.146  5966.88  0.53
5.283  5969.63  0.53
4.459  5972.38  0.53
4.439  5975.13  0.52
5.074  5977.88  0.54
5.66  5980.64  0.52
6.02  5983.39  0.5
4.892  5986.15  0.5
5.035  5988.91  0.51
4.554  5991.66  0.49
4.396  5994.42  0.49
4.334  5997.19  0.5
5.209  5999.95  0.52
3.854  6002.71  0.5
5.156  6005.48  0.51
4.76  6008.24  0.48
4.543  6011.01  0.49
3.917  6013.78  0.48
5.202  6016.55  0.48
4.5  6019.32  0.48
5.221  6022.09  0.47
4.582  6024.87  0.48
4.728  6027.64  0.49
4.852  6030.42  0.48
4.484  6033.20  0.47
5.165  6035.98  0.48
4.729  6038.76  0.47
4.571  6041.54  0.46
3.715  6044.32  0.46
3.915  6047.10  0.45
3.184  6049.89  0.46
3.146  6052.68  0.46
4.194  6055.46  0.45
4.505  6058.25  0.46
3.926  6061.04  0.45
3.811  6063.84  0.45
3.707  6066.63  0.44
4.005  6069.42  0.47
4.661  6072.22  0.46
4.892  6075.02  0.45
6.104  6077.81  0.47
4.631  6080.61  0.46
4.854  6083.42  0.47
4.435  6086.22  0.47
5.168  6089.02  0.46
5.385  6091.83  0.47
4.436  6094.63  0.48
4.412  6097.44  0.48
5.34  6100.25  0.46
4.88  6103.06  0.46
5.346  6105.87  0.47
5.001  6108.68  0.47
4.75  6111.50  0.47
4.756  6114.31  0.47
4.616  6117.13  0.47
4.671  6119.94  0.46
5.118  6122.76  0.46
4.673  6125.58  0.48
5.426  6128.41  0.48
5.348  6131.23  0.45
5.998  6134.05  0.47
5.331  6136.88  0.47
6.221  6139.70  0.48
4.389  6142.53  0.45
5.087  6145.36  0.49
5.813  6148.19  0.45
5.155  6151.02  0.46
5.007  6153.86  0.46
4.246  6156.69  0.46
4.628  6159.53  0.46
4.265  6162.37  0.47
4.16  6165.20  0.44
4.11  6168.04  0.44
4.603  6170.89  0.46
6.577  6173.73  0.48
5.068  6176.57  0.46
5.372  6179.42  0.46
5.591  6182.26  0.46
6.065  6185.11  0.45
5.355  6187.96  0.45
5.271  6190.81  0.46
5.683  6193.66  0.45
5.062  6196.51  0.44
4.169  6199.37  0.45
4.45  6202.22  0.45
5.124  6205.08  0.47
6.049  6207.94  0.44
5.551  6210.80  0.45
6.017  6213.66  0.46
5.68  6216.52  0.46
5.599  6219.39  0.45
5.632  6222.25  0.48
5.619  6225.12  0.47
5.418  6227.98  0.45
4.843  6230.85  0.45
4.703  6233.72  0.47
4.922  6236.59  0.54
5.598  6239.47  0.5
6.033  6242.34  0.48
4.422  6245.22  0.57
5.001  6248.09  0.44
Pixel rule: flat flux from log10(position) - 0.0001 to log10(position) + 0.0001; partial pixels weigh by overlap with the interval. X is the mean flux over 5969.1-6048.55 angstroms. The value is 4.73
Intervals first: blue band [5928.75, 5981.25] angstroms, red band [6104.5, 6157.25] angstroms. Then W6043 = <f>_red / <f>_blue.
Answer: 1.07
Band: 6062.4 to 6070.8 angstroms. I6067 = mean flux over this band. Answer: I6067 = 3.84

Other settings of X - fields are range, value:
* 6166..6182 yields 5.14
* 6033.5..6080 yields 4.28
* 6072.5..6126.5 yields 4.92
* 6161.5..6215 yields 5.2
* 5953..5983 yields 4.92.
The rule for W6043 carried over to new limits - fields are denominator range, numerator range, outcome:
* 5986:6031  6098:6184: 1.08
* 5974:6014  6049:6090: 0.90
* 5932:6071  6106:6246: 1.13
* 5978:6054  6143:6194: 1.10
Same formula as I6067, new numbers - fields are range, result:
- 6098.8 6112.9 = 5.06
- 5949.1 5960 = 4.79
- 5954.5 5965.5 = 4.67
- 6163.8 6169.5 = 4.13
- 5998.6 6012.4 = 4.7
